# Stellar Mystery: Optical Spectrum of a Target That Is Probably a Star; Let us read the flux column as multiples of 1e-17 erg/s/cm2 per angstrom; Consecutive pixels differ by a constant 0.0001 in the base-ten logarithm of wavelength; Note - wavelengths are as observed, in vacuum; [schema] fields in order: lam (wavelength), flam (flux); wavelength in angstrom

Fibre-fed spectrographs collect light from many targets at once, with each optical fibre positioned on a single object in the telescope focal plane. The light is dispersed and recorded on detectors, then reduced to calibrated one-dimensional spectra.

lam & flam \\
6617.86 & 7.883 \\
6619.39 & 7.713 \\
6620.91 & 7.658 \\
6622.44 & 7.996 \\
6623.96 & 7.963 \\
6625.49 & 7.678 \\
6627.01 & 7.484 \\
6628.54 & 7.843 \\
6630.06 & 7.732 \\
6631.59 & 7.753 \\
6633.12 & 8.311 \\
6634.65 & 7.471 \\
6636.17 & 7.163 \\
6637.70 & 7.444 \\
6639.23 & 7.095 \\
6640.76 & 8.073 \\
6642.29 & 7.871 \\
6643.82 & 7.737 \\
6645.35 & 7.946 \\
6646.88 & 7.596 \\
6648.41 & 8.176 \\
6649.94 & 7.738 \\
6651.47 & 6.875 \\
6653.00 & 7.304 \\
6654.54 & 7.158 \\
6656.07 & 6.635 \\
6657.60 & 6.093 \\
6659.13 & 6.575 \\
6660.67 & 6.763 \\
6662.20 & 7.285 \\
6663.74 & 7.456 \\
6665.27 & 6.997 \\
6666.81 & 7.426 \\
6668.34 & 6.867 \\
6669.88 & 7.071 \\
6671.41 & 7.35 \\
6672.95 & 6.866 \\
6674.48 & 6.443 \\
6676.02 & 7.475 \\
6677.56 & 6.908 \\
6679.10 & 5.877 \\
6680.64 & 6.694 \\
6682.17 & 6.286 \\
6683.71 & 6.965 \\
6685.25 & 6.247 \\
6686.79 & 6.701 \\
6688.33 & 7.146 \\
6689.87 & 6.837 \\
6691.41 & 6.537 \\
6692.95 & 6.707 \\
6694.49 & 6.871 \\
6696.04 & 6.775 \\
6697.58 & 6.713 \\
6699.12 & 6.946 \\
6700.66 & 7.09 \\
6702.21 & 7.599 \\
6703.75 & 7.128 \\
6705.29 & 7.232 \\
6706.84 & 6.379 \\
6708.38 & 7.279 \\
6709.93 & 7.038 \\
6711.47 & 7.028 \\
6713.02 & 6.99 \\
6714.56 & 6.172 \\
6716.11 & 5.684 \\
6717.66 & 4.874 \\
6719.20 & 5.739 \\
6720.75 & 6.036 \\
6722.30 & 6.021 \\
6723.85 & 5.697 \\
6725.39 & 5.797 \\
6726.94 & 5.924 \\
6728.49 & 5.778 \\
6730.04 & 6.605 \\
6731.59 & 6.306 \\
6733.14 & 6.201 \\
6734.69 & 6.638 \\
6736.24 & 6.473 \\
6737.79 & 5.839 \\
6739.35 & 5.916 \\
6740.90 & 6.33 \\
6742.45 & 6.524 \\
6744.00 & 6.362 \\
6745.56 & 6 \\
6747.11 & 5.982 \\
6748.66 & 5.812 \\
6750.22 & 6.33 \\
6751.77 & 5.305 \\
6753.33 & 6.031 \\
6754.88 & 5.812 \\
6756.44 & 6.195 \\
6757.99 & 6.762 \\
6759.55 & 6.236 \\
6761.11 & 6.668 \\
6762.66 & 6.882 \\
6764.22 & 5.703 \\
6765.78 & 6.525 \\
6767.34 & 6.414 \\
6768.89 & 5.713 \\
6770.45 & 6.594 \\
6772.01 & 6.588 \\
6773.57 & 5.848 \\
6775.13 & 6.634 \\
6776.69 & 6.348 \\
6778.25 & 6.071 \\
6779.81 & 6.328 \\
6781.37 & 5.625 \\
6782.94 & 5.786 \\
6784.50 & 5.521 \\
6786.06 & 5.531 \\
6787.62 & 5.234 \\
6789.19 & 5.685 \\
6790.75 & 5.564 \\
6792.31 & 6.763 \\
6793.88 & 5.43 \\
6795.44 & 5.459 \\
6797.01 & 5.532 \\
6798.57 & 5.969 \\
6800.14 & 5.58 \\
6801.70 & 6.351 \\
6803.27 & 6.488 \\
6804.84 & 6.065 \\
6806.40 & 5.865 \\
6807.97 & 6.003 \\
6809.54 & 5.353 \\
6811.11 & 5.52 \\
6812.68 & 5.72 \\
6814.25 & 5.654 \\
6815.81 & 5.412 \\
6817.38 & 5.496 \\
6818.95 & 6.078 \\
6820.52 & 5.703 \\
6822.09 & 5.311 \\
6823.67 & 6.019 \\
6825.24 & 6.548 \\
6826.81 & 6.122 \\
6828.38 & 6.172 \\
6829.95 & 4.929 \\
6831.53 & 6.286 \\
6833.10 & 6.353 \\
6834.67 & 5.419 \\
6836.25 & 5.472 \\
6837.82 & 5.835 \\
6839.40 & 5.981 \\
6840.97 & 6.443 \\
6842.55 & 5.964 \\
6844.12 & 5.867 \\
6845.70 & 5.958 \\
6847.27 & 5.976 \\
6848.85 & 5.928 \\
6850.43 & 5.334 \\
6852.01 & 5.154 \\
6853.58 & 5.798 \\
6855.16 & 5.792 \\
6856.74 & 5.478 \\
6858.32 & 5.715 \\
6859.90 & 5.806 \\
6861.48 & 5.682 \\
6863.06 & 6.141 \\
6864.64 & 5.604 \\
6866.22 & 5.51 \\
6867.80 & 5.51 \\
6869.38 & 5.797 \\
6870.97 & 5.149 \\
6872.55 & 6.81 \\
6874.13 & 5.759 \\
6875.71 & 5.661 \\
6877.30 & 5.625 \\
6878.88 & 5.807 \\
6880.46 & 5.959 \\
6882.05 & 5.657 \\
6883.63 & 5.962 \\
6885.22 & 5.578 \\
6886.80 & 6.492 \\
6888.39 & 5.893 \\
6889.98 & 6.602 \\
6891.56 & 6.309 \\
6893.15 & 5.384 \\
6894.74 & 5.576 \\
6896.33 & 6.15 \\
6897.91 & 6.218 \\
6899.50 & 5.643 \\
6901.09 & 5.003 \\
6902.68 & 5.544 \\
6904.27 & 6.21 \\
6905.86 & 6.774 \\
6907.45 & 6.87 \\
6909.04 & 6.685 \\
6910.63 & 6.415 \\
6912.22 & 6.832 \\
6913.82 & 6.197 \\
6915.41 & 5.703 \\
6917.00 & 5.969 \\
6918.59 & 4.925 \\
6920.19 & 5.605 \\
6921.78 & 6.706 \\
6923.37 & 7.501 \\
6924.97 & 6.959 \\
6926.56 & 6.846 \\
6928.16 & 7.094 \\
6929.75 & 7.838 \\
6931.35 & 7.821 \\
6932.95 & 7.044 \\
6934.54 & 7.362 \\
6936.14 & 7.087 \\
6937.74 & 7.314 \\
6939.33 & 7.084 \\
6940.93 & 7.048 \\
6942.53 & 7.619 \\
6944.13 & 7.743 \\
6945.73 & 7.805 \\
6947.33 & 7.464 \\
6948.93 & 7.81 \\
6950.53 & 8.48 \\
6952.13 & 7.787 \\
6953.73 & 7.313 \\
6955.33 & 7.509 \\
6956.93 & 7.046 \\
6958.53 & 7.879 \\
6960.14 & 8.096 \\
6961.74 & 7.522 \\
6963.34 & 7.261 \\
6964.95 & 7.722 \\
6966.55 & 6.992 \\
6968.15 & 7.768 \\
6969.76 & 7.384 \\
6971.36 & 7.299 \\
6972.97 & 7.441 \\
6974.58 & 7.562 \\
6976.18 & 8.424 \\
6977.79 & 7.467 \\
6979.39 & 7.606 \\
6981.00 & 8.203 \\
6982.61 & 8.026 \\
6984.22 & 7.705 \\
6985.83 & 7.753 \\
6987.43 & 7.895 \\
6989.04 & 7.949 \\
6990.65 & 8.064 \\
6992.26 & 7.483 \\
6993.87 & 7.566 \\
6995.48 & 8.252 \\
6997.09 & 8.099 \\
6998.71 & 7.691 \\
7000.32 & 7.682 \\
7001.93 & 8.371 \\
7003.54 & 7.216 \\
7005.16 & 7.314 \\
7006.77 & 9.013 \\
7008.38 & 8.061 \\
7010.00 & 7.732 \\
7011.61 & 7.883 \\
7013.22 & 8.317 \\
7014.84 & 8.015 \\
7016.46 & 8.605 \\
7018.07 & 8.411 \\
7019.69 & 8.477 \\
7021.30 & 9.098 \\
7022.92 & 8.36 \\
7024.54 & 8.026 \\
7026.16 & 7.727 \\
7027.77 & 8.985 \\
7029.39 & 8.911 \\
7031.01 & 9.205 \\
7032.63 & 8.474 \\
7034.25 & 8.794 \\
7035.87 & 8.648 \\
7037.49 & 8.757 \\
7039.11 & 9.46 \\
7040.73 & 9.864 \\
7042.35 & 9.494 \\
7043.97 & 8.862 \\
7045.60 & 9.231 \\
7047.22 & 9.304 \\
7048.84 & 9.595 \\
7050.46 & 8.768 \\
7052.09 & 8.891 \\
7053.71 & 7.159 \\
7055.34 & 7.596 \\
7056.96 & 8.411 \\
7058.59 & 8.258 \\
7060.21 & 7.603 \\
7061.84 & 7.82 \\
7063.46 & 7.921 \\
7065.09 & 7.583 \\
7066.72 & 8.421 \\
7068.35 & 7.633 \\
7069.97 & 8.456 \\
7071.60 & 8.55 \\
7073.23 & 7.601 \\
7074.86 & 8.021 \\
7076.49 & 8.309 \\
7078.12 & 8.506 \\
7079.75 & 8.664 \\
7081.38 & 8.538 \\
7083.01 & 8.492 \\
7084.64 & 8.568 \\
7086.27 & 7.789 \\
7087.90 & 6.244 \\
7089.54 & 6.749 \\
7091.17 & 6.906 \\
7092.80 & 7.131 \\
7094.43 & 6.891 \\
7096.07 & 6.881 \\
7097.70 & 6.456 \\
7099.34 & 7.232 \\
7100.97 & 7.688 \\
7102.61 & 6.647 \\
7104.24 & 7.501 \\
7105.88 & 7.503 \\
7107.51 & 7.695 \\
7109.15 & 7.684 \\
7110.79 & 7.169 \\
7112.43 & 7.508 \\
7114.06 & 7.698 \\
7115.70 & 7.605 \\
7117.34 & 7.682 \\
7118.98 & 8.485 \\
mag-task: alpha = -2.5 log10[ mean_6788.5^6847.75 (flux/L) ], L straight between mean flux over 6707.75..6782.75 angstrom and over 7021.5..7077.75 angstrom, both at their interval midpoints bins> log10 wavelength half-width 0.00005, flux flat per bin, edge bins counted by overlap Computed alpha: 0.15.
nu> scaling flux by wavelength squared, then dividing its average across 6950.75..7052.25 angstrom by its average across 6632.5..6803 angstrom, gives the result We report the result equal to 1.4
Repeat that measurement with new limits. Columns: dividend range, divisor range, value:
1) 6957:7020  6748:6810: 1.38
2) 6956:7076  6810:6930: 1.43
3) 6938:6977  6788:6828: 1.36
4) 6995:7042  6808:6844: 1.53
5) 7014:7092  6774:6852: 1.53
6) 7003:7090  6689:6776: 1.44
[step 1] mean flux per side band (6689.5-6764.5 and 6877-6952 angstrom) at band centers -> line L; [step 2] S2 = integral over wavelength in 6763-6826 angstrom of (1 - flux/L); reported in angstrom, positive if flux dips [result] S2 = 5.2 angstrom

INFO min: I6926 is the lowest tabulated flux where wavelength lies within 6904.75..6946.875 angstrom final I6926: 4.925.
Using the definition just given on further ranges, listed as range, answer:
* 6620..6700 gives 5.877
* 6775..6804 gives 5.234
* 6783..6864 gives 4.929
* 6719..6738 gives 5.697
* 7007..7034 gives 7.727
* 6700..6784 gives 4.874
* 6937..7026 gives 6.992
